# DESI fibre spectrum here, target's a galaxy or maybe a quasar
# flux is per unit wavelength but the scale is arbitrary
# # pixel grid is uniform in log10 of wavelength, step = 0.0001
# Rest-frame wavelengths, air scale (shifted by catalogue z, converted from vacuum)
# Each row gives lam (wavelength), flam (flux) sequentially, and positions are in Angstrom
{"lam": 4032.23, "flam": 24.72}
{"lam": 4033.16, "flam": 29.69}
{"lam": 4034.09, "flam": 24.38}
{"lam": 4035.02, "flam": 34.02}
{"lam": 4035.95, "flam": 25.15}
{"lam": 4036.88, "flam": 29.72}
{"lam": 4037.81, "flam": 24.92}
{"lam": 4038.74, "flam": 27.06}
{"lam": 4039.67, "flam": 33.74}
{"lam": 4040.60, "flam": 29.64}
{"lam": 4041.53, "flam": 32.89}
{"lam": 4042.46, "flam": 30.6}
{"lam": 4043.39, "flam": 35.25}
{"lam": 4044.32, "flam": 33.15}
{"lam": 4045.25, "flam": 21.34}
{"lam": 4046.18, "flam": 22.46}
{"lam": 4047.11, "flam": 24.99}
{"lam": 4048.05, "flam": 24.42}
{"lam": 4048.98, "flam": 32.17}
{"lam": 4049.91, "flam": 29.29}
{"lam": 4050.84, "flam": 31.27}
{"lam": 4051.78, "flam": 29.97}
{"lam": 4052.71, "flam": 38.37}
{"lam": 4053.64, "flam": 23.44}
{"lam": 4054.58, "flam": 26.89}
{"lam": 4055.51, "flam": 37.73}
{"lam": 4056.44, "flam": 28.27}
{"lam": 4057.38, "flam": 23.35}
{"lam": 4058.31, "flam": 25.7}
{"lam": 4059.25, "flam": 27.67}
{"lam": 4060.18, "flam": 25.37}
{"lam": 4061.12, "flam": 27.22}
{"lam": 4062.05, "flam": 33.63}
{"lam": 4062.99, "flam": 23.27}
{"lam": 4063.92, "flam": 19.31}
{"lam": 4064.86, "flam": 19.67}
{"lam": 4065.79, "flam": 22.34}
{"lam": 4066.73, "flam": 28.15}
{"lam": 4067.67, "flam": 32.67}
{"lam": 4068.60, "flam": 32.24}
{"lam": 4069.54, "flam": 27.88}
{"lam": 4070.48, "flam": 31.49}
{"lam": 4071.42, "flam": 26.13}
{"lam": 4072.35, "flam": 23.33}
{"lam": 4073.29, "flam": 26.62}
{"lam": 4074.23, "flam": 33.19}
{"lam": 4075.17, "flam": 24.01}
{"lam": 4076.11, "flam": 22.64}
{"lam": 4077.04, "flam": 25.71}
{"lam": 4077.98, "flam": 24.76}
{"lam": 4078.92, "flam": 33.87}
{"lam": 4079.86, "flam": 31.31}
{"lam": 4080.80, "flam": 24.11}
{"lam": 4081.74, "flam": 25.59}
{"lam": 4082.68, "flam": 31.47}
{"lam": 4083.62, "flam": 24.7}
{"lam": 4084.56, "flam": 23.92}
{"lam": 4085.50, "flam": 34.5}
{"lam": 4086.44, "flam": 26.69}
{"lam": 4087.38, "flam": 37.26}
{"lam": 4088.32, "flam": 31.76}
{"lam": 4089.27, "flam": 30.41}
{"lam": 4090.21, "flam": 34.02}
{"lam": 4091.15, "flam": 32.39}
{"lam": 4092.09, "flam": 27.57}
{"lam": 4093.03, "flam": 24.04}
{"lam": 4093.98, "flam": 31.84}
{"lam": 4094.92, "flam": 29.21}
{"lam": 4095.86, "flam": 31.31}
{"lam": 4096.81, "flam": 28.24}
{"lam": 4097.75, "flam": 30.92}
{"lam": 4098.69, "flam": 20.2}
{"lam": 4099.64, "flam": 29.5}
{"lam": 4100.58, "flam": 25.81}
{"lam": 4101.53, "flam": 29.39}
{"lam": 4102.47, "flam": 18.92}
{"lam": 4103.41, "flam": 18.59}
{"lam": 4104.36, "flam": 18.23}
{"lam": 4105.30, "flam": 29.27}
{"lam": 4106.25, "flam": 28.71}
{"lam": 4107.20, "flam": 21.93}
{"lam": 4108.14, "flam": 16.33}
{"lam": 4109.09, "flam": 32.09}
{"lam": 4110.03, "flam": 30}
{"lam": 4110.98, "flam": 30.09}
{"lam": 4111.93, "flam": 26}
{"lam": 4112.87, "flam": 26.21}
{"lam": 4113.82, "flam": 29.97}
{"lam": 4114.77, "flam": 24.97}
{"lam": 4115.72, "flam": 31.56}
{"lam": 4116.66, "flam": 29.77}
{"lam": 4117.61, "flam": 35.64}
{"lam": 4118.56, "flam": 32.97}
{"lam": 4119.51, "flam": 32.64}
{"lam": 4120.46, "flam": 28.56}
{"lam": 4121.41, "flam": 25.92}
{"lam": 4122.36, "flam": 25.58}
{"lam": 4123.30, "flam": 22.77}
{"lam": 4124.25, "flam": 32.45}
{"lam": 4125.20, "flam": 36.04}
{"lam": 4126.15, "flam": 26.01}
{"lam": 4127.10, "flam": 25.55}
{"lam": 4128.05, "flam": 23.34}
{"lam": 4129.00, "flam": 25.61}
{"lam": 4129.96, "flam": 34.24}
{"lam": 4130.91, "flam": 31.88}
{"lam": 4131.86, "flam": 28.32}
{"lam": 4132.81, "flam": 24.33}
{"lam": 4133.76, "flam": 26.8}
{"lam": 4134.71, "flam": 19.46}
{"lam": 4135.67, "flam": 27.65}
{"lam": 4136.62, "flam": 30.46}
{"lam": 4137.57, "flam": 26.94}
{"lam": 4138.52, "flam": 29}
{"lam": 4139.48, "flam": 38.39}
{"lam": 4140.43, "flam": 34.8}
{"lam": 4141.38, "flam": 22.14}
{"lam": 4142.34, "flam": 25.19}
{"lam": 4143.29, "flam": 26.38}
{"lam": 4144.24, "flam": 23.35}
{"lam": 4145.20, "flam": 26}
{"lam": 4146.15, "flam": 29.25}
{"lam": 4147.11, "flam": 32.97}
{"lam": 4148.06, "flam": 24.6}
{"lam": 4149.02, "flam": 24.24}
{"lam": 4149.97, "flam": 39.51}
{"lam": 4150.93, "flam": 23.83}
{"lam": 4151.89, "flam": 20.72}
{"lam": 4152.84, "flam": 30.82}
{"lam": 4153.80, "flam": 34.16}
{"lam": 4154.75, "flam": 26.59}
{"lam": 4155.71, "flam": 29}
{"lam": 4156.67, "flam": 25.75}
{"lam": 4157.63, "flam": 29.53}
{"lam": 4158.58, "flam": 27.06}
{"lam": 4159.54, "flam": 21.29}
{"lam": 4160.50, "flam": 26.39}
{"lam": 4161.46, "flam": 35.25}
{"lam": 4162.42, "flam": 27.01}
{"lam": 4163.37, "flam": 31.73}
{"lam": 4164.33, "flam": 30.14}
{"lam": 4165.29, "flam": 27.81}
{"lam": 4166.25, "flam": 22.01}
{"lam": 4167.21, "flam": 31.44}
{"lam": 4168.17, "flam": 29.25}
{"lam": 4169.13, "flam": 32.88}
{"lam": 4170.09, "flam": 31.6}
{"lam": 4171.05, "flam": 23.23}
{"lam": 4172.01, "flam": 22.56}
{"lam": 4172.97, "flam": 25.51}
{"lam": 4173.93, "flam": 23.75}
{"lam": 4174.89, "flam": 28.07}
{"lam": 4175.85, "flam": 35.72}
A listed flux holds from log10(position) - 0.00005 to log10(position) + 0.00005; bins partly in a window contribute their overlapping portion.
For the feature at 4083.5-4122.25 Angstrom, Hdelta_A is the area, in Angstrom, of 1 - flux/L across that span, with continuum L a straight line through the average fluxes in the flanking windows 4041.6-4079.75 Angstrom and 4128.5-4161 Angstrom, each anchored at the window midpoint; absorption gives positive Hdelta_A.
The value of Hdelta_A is -0.4 Angstrom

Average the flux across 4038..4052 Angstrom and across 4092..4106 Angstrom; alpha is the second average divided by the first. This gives 0.90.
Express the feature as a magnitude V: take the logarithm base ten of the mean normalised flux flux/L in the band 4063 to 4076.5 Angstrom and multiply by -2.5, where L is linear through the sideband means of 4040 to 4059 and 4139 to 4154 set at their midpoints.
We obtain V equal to 0.103 mag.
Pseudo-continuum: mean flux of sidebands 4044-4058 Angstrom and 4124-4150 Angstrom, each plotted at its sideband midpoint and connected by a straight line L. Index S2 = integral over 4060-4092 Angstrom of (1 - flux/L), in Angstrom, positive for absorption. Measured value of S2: 0.4 Angstrom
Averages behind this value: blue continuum 28.4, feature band 28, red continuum 28.2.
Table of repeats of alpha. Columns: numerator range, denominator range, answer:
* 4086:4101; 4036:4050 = 1.03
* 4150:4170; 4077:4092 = 0.96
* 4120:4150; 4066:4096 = 0.97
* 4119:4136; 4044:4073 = 1.00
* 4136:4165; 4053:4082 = 1.05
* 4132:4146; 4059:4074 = 1.02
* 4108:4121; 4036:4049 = 1.03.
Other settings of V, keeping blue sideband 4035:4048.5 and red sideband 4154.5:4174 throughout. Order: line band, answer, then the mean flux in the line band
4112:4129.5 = -0.02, 28.6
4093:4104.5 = 0.08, 26.1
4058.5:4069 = 0.07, 26.5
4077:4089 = -0.03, 29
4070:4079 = 0.05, 26.9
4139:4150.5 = -0.04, 28.9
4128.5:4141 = -0.04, 29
